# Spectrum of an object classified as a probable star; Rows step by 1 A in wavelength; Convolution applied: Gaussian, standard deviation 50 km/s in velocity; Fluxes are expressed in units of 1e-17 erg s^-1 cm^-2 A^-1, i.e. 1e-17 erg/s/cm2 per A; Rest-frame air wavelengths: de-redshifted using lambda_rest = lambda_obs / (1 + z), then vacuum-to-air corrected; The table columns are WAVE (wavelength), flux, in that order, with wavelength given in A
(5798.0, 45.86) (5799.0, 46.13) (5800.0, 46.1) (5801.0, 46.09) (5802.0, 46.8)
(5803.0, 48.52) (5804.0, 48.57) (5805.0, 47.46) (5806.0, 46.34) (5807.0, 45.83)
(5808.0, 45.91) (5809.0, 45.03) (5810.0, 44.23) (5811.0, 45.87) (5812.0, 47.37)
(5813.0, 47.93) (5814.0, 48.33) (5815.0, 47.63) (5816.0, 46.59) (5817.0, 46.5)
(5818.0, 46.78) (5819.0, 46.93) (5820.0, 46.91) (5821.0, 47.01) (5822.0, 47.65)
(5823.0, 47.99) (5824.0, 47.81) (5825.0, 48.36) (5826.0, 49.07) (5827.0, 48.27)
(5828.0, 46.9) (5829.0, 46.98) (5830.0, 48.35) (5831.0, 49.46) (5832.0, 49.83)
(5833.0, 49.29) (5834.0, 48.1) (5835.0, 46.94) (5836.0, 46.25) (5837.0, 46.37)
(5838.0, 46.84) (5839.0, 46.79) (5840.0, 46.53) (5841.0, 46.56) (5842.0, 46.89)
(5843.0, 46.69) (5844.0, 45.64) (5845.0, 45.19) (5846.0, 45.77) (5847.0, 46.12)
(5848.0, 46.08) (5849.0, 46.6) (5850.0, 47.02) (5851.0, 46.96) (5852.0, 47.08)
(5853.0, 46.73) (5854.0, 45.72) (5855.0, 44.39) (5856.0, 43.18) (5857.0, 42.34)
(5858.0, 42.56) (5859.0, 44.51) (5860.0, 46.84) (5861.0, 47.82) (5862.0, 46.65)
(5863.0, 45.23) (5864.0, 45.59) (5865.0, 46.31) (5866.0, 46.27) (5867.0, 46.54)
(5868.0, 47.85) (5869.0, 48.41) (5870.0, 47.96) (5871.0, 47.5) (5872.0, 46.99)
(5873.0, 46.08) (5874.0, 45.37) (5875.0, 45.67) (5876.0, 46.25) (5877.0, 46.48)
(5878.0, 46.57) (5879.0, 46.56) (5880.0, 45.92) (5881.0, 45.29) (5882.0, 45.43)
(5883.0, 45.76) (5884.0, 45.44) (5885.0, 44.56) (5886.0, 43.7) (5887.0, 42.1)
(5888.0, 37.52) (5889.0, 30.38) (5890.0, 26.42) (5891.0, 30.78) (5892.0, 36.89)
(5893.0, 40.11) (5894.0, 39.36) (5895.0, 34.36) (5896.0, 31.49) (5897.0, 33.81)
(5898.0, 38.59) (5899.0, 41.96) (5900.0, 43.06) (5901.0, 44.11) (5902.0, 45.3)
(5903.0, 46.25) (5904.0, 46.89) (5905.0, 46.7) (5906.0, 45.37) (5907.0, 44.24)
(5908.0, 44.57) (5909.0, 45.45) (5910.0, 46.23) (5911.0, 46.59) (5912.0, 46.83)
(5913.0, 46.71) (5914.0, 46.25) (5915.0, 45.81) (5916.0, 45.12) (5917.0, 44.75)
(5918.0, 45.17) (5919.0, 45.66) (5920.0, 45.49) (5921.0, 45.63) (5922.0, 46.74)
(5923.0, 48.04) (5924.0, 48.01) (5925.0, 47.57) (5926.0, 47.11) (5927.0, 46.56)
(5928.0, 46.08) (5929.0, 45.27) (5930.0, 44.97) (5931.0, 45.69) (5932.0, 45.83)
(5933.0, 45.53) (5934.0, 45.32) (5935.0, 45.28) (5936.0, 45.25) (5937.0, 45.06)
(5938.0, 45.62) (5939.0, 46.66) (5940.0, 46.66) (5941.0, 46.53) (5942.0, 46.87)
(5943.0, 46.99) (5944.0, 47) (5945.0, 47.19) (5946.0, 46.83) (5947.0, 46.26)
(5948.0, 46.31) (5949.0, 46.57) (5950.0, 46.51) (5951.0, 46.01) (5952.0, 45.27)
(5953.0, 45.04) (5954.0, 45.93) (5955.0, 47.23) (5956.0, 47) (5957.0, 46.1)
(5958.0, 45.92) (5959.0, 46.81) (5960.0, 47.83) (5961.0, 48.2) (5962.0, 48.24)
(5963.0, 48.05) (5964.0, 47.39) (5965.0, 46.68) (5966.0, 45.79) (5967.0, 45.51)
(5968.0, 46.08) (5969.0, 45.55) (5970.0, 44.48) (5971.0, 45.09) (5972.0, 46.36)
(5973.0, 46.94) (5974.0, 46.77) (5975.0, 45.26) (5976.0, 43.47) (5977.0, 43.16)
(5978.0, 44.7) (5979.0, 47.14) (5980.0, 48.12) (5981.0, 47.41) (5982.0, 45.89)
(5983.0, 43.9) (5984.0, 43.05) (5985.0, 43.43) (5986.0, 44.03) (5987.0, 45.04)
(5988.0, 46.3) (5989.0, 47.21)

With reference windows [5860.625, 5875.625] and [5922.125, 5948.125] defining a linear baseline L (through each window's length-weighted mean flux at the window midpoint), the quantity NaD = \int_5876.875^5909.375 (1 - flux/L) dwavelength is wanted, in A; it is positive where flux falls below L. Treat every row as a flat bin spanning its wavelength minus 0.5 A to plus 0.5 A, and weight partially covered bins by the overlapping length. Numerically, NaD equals 3.53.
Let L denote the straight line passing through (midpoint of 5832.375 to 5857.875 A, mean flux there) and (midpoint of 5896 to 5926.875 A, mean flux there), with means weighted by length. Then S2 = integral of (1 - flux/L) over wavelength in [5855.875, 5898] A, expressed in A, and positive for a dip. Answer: 2.5 A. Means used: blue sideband 46.2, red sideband 44.9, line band 42.9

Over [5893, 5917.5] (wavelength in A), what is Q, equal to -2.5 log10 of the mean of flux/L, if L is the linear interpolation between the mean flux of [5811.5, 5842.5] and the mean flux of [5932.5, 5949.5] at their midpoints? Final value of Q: 0.08 mag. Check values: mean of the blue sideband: 47.5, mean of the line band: 43.3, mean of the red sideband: 46.2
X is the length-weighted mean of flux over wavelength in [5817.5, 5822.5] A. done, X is 47.1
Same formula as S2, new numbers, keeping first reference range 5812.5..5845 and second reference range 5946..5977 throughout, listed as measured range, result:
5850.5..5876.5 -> 0.59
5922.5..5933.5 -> 0.03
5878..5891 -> 1.54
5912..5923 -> 0.18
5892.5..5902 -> 1.61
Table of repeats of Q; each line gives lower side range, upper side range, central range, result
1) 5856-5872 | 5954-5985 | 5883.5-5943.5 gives 0.06 mag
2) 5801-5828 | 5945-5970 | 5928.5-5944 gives 0.02 mag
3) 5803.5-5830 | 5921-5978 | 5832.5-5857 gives 0.01 mag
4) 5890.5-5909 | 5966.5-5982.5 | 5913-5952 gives -0.08 mag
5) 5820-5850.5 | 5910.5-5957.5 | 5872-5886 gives 0.02 mag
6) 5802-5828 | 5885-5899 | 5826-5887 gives -0.13 mag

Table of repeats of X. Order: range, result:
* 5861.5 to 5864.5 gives 45.8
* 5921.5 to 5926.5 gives 47.5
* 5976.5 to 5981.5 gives 46.1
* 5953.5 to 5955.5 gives 46.6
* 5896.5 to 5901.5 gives 40.3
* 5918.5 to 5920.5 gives 45.6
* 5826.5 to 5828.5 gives 47.6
